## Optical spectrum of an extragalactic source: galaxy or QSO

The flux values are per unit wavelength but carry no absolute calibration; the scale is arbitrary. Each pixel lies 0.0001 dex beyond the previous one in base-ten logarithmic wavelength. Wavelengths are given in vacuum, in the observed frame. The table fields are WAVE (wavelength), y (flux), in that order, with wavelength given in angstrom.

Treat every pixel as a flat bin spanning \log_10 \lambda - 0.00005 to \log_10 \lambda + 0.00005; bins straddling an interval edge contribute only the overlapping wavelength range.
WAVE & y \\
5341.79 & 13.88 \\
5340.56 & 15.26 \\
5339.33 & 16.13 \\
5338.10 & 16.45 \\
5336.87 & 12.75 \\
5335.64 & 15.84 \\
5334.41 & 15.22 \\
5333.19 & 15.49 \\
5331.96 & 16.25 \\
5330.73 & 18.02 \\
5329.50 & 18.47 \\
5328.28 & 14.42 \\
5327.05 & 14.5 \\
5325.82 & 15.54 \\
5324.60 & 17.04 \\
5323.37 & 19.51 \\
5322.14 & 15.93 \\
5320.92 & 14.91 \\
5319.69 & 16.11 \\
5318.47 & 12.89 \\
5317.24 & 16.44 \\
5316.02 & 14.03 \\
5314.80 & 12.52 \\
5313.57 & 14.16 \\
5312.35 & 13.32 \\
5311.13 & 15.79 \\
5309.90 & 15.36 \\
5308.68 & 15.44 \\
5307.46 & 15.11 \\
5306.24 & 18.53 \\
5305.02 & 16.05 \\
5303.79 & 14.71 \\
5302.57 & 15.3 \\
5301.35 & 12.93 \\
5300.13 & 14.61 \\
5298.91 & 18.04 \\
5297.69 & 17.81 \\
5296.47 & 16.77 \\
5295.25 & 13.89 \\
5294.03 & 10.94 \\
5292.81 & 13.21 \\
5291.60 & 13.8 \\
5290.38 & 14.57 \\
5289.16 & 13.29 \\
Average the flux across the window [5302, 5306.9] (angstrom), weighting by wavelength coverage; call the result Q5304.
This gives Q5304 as 16.1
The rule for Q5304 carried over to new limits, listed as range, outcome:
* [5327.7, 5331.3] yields 17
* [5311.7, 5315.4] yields 13.4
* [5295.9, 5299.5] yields 17.5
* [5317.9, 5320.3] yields 14.6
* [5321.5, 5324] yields 17.7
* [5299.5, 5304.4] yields 14.4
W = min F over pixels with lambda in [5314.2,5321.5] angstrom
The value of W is 12.52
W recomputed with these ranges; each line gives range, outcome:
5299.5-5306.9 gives 12.93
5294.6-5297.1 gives 13.89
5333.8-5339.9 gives 12.75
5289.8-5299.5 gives 10.94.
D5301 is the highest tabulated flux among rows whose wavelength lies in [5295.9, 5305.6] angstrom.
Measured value 18.04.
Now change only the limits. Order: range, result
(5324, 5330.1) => 18.47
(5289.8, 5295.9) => 14.57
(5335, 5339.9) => 16.45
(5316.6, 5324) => 19.51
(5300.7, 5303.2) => 15.3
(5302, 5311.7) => 18.53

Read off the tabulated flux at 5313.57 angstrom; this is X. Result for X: 14.16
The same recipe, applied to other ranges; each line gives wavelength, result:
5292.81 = 13.21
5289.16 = 13.29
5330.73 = 18.02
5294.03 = 10.94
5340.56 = 15.26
